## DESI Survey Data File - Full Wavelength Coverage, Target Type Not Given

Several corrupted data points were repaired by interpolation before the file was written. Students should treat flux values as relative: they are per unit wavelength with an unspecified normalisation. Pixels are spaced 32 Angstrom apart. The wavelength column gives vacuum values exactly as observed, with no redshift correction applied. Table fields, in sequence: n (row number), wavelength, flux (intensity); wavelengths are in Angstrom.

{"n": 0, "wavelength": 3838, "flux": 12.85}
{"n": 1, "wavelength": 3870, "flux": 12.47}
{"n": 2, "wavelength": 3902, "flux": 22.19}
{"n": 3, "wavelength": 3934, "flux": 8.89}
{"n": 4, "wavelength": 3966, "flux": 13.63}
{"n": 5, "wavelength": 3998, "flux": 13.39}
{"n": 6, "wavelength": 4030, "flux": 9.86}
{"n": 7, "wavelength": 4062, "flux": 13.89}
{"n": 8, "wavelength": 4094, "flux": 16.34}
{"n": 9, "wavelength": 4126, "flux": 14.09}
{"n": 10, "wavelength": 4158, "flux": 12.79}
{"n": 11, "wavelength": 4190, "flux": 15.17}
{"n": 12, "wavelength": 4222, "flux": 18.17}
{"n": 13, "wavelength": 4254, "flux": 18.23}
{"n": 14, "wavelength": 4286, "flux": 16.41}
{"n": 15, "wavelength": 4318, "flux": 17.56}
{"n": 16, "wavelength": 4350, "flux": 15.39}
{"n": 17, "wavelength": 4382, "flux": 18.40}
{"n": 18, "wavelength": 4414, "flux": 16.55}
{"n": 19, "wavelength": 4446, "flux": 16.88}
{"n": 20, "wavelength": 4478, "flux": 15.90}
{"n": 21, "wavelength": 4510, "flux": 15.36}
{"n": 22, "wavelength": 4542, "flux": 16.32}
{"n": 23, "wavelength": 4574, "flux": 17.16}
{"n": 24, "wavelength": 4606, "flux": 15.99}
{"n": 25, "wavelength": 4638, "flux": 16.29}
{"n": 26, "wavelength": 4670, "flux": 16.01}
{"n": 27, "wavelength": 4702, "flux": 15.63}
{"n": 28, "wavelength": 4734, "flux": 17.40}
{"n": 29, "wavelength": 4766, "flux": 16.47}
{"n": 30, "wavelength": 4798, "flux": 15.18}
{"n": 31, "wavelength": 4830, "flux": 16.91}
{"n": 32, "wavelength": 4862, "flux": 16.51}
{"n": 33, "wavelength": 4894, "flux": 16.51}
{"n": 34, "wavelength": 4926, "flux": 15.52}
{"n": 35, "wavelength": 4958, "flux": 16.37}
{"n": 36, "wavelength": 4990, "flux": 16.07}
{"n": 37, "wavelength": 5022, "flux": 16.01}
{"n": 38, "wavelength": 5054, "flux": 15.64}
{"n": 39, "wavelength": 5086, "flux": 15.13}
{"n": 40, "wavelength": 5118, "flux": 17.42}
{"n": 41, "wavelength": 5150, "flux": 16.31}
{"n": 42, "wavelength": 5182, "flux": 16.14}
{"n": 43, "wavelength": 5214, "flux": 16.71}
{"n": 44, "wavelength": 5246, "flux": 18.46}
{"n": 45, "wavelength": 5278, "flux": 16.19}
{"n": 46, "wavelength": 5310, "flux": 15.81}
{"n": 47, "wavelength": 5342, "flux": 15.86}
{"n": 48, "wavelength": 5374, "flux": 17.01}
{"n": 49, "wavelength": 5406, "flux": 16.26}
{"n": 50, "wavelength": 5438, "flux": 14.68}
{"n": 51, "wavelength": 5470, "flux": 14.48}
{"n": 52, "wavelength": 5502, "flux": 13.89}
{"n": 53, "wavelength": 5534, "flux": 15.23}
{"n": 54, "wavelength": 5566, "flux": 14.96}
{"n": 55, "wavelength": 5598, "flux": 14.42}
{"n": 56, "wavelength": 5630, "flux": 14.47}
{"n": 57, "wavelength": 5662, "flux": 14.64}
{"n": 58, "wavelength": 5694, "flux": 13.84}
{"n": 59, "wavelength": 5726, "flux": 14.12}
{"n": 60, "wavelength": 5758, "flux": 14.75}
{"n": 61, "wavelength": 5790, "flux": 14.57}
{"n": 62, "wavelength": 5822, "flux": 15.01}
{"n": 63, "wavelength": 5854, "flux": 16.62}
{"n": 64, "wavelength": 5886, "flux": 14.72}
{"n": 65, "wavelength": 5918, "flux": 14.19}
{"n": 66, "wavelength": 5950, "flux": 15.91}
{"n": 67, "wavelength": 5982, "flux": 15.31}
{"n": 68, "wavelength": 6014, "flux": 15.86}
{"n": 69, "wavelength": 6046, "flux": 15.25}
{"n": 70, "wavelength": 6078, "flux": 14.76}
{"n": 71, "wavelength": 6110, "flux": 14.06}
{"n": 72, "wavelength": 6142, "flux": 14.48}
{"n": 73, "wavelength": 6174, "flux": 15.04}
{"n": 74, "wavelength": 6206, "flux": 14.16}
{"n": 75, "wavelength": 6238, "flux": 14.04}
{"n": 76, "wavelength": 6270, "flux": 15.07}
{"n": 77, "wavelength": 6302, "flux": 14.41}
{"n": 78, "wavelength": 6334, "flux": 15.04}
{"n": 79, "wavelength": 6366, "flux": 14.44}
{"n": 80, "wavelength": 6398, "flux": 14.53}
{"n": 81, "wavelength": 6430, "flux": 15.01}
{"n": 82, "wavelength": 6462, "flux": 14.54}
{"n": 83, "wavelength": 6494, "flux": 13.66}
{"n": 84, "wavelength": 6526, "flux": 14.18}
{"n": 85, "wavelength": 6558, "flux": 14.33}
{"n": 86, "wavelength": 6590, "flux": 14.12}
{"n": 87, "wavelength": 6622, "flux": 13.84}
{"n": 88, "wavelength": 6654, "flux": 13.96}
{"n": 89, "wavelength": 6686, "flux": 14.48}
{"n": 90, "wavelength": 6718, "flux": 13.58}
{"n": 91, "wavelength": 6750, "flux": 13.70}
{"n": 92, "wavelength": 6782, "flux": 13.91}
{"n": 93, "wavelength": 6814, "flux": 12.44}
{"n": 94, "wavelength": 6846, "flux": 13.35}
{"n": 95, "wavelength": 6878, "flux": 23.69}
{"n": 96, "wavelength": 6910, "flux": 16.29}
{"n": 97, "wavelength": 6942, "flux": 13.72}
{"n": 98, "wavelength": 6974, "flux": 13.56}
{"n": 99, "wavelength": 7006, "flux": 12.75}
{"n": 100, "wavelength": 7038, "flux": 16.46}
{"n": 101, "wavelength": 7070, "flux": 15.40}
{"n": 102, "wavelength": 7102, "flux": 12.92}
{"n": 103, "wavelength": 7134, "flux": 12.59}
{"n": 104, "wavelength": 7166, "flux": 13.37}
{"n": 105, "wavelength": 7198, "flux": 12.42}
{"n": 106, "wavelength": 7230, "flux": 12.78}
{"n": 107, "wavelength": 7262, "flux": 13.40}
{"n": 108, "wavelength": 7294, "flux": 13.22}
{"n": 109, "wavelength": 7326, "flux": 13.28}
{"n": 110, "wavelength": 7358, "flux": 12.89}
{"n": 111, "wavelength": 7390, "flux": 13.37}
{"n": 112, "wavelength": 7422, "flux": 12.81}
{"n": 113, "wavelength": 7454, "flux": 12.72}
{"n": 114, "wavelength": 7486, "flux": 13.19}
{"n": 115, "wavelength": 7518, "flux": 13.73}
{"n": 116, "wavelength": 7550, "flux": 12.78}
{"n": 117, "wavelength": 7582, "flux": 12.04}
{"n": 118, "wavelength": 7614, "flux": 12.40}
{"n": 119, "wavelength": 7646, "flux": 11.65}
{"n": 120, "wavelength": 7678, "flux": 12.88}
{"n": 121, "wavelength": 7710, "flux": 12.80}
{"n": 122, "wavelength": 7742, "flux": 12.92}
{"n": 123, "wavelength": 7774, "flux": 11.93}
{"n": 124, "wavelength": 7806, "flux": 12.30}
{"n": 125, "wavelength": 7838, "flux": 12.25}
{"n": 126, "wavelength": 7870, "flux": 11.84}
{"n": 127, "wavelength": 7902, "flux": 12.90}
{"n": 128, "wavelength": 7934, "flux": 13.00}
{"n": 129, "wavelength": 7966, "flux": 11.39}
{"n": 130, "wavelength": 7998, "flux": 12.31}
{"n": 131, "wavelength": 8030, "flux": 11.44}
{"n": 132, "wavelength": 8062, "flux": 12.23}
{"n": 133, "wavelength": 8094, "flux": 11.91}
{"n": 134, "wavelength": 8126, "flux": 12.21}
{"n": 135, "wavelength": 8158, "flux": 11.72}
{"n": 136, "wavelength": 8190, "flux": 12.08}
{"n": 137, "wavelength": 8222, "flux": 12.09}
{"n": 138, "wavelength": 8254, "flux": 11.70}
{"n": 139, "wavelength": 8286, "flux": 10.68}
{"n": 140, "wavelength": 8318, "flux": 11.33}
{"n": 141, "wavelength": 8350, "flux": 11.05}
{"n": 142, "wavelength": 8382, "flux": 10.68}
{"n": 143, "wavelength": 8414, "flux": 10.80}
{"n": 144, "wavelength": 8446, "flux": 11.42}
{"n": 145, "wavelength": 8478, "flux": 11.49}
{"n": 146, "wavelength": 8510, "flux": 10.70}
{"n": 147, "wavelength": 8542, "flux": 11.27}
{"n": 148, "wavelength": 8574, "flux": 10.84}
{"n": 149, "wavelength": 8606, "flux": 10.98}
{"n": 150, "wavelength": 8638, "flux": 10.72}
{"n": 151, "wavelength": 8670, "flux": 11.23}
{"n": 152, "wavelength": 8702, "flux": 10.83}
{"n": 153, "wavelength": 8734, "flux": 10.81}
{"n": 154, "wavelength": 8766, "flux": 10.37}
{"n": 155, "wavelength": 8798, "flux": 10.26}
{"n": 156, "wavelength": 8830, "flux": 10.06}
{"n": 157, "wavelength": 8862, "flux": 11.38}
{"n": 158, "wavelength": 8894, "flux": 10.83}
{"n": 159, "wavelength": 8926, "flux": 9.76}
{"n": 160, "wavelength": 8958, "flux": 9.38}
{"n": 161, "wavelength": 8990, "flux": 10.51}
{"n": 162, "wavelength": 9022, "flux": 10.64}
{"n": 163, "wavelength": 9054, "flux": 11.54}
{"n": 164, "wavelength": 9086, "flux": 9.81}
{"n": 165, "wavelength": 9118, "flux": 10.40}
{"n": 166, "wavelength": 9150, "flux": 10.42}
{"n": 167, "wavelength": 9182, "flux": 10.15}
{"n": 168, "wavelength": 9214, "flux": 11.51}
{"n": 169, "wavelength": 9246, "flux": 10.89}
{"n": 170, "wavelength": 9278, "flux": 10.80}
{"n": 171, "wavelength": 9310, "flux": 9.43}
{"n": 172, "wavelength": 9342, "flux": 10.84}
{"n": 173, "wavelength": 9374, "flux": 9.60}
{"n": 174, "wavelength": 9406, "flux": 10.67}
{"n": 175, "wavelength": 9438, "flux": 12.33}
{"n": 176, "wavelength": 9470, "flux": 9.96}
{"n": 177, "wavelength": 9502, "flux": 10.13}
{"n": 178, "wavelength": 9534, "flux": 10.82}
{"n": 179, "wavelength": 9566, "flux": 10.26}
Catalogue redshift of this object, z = 0.05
